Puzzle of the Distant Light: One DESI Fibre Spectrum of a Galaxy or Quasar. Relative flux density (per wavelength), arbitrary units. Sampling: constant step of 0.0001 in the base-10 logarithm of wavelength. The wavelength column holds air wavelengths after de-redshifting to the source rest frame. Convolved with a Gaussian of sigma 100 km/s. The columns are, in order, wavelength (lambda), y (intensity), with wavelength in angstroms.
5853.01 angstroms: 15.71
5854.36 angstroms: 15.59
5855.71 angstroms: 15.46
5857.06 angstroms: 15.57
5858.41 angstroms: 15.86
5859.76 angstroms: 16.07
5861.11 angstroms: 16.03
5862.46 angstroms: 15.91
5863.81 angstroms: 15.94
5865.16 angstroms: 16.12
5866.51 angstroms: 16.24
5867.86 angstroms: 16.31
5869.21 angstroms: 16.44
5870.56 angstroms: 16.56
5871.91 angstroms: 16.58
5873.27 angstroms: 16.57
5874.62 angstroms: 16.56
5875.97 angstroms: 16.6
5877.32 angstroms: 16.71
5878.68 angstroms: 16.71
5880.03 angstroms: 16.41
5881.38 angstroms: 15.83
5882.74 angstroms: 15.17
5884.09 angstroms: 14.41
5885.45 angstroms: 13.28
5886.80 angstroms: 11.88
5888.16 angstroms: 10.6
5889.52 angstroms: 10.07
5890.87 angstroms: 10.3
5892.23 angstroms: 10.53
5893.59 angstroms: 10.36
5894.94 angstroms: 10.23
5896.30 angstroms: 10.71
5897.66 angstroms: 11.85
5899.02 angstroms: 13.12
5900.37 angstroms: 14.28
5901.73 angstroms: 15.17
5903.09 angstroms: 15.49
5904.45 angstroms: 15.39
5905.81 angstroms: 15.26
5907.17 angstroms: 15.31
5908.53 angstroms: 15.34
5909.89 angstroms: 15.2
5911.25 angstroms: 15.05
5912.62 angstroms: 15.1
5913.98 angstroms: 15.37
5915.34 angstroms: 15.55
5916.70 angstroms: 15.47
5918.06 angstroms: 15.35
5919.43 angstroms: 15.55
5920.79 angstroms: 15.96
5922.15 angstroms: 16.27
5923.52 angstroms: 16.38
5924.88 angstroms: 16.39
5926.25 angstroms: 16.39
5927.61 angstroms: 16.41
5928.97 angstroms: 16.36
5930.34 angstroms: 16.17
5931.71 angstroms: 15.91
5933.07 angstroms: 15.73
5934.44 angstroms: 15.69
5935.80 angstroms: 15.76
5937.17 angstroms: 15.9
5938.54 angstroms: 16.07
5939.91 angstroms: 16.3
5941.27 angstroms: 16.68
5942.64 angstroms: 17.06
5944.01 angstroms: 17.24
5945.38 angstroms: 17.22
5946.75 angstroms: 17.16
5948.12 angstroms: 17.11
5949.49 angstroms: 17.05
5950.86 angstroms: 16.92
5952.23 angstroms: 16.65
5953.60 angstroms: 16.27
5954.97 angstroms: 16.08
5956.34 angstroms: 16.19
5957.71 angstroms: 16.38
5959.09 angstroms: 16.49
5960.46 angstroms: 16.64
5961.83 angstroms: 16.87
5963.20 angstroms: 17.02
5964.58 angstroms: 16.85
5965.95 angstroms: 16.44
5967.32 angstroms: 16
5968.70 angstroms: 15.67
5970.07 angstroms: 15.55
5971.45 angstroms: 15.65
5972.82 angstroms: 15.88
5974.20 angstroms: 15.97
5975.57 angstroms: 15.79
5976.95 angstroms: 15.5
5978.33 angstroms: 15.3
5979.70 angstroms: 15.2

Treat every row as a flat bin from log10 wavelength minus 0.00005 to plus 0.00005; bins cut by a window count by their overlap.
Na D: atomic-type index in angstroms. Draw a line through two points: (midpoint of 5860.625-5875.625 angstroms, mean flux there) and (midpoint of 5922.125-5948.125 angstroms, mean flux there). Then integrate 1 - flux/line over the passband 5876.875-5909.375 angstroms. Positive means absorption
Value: 5.6 angstroms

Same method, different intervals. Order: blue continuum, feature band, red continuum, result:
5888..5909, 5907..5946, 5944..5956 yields -2.69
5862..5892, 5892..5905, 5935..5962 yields 2.28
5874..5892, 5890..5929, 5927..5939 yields 1.82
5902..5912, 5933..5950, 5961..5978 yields -0.91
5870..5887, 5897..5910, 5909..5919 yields 0.68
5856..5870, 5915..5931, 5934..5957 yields 0.38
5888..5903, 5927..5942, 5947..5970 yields -1.42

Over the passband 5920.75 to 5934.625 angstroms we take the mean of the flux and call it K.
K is 16.2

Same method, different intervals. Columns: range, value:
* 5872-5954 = 15.1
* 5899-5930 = 15.5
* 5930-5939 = 15.9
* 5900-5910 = 15.2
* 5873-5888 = 15.3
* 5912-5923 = 15.6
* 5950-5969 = 16.5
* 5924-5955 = 16.5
